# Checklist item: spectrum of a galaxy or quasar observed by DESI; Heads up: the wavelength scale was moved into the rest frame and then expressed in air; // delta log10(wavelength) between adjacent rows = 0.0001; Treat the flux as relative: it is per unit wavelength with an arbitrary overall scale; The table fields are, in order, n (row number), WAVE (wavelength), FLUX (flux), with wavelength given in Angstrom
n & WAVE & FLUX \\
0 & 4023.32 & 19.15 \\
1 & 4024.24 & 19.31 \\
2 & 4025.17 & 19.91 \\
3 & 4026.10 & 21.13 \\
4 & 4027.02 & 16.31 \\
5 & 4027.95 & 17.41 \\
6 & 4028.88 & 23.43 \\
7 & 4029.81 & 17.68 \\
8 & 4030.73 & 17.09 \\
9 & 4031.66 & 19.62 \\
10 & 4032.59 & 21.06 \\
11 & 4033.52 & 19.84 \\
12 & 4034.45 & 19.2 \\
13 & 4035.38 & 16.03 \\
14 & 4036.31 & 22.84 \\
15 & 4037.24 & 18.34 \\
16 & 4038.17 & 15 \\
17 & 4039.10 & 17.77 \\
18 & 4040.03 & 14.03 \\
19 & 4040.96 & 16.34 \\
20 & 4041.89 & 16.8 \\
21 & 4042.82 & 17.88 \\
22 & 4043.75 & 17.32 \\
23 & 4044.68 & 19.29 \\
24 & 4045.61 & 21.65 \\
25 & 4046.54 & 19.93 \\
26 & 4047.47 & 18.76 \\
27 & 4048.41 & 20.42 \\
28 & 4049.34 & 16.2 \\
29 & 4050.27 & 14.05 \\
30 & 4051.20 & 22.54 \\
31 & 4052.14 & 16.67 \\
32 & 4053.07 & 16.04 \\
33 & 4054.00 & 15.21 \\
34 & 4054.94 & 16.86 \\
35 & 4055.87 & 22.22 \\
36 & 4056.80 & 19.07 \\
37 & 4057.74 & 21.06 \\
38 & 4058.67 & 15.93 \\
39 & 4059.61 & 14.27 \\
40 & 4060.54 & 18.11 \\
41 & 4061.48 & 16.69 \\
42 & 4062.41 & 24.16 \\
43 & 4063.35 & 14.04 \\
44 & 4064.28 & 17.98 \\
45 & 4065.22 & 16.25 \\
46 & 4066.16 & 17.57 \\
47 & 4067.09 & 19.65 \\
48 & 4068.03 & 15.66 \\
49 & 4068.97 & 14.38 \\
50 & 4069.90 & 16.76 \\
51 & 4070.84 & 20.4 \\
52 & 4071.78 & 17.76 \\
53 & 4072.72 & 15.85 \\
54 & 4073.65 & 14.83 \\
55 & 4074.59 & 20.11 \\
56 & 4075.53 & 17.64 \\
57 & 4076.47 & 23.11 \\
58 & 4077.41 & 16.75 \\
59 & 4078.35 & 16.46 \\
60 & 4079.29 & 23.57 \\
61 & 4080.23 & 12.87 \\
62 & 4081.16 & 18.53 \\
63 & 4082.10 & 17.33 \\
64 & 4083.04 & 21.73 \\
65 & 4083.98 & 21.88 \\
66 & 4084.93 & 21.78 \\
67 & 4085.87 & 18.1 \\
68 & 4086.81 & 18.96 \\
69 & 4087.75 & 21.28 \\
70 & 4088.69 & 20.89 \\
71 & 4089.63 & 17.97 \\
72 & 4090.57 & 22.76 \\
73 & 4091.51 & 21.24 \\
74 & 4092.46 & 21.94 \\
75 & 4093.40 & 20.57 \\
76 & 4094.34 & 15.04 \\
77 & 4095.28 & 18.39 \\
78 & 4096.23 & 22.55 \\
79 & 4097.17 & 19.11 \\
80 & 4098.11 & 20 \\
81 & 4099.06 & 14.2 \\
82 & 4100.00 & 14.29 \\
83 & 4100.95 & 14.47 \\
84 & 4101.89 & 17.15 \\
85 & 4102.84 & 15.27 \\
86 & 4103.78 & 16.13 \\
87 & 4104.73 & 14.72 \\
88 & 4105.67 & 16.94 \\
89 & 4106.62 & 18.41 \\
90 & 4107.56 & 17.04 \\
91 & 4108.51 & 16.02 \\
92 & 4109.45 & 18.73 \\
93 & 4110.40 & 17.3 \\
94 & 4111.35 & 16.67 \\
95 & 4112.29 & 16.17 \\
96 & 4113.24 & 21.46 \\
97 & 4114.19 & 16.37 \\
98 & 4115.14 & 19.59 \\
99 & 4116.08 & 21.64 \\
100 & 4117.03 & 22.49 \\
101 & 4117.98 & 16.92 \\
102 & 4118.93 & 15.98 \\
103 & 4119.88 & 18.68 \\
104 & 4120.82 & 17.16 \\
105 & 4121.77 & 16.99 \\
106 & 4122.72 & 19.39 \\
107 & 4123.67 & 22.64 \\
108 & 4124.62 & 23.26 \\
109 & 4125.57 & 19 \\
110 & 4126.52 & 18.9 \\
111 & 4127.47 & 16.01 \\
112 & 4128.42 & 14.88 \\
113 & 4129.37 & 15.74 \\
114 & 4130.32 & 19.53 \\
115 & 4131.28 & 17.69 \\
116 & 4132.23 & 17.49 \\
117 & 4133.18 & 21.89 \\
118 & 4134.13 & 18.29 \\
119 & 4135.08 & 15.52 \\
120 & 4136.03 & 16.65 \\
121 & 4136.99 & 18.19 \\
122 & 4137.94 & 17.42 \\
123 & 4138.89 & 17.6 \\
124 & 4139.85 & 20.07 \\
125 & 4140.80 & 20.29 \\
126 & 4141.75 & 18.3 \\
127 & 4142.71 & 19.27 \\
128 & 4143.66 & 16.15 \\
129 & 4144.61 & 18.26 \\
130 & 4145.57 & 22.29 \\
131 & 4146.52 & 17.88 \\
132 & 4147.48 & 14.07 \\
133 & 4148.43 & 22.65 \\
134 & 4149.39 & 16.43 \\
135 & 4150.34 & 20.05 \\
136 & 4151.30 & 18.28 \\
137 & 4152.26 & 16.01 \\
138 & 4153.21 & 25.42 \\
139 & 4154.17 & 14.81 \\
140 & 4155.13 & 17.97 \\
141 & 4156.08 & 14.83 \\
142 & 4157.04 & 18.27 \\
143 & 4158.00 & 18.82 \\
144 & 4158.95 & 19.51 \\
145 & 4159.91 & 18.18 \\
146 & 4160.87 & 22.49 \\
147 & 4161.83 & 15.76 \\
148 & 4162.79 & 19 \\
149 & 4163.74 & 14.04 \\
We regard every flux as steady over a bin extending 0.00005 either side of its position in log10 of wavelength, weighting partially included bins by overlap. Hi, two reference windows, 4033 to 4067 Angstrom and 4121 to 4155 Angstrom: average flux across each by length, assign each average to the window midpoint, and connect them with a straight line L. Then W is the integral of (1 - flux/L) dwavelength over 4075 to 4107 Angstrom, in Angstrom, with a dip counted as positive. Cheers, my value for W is -0.7 Angstrom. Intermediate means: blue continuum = 18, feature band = 18.6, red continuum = 18.5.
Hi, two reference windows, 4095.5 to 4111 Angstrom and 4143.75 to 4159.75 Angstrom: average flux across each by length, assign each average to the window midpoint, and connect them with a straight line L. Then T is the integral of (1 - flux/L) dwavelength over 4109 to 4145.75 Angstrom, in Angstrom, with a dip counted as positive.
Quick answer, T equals -1.5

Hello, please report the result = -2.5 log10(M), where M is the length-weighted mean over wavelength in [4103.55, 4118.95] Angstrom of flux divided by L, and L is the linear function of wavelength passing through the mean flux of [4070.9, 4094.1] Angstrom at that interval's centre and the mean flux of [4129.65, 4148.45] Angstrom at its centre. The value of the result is 0.056 mag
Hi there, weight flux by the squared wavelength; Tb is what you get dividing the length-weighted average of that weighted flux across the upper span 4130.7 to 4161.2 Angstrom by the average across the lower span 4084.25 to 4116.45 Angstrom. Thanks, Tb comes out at 1.03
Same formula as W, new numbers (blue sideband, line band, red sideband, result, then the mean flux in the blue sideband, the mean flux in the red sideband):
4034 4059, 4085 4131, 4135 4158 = -0.40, 18.1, 18.2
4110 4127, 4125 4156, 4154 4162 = 0.41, 18.9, 18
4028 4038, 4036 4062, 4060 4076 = 0.81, 19.3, 17.5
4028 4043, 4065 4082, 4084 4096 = 1.58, 18.3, 20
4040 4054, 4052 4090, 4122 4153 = -0.34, 17.9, 18.5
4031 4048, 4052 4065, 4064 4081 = 0.17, 18.4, 17.7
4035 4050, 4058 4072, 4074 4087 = 1.00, 18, 19.2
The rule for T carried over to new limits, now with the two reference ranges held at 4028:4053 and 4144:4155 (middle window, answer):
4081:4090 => -0.7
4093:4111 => 1.4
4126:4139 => 0.7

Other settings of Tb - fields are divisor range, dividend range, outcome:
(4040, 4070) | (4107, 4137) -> 1.06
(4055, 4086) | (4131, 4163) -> 1.05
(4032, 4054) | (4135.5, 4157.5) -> 1.06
